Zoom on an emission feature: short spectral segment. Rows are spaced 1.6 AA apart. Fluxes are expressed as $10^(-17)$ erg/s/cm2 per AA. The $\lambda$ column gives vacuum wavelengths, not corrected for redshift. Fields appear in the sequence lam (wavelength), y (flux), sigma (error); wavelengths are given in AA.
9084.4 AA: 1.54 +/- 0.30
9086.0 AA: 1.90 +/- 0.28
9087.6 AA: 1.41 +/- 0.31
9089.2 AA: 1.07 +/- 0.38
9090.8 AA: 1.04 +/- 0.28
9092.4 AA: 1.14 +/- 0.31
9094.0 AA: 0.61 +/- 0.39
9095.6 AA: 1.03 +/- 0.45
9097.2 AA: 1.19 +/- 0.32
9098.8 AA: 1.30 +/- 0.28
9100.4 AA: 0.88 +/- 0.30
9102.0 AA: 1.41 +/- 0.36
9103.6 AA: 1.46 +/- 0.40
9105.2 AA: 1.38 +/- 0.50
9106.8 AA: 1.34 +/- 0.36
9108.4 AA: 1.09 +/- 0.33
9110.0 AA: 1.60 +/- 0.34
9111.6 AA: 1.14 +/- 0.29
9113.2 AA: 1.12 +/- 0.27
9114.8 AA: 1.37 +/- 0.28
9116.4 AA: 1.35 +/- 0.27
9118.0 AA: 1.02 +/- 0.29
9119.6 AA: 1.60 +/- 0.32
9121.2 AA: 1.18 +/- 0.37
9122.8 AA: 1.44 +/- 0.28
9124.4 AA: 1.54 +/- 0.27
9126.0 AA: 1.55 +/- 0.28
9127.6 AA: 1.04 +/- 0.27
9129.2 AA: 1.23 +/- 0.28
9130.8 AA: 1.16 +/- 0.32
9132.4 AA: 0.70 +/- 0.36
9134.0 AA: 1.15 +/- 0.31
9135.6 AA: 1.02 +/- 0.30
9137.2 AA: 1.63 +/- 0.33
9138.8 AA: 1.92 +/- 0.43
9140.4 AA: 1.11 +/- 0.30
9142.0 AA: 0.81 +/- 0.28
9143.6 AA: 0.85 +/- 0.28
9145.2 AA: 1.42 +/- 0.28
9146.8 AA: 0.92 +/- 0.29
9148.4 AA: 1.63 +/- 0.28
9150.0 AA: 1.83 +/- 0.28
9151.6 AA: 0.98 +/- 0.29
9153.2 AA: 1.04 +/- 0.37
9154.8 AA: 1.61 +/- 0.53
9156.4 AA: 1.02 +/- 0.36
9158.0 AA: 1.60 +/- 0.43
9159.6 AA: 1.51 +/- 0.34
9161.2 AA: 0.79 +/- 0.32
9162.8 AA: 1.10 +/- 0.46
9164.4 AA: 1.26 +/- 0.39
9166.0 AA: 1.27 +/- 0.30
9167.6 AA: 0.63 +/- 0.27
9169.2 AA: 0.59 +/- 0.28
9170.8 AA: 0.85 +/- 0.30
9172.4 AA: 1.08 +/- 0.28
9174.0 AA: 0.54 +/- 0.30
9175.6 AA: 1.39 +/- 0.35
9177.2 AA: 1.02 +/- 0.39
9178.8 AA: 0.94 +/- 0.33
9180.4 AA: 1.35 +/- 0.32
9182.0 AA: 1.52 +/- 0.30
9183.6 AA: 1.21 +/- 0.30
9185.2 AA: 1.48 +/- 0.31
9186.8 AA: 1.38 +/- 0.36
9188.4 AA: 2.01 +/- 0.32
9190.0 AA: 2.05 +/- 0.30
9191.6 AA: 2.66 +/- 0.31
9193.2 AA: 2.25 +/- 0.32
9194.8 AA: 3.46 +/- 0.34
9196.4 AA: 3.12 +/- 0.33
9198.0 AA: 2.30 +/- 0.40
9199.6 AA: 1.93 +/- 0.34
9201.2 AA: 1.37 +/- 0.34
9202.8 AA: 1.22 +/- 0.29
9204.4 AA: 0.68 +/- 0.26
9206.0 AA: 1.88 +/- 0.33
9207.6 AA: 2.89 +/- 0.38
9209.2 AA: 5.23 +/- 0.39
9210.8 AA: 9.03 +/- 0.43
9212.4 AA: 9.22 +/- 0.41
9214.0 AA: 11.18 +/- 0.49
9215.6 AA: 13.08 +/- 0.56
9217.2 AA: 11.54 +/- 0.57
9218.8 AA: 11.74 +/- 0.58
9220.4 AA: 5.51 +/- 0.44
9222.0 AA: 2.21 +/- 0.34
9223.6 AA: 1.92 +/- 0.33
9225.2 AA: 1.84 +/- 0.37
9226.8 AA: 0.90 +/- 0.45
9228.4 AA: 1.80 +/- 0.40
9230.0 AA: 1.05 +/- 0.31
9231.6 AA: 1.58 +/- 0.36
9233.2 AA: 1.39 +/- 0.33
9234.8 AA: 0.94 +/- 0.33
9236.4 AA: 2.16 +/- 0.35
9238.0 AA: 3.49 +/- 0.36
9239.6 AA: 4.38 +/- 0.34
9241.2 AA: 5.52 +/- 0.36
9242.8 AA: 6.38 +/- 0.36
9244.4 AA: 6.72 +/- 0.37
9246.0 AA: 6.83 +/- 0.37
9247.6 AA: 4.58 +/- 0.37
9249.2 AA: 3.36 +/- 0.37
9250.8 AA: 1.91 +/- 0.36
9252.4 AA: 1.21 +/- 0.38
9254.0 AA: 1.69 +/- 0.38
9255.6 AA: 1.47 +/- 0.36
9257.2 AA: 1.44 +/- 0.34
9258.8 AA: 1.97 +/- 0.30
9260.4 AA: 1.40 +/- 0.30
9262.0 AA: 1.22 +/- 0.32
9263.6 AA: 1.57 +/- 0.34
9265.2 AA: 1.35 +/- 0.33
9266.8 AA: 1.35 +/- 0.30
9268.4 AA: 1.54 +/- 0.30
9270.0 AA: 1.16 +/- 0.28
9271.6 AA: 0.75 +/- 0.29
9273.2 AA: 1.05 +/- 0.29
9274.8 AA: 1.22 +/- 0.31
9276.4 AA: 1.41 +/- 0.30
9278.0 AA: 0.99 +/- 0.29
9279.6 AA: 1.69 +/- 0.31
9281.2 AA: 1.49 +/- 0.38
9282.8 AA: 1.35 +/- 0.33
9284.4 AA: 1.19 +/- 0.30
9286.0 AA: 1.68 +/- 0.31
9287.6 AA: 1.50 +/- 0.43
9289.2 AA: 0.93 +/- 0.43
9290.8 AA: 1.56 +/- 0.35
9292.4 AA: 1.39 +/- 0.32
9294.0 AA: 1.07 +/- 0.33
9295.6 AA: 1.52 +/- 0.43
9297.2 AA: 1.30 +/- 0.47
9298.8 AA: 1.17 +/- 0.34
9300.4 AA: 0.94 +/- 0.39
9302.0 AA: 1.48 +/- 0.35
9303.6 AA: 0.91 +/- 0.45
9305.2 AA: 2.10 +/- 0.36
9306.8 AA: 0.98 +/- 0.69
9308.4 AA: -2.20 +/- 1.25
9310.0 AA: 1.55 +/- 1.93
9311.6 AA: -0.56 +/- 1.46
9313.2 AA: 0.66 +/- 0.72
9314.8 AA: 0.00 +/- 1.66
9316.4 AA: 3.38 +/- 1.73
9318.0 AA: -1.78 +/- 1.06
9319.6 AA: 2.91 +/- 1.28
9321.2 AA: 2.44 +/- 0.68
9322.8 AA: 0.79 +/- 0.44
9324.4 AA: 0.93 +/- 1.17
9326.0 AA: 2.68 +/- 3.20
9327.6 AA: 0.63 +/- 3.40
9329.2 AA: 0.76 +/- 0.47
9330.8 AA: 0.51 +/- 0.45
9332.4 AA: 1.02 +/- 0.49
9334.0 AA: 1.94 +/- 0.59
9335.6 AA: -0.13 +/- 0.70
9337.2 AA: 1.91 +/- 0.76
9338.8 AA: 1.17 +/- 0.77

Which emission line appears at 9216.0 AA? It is H-alpha 6563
